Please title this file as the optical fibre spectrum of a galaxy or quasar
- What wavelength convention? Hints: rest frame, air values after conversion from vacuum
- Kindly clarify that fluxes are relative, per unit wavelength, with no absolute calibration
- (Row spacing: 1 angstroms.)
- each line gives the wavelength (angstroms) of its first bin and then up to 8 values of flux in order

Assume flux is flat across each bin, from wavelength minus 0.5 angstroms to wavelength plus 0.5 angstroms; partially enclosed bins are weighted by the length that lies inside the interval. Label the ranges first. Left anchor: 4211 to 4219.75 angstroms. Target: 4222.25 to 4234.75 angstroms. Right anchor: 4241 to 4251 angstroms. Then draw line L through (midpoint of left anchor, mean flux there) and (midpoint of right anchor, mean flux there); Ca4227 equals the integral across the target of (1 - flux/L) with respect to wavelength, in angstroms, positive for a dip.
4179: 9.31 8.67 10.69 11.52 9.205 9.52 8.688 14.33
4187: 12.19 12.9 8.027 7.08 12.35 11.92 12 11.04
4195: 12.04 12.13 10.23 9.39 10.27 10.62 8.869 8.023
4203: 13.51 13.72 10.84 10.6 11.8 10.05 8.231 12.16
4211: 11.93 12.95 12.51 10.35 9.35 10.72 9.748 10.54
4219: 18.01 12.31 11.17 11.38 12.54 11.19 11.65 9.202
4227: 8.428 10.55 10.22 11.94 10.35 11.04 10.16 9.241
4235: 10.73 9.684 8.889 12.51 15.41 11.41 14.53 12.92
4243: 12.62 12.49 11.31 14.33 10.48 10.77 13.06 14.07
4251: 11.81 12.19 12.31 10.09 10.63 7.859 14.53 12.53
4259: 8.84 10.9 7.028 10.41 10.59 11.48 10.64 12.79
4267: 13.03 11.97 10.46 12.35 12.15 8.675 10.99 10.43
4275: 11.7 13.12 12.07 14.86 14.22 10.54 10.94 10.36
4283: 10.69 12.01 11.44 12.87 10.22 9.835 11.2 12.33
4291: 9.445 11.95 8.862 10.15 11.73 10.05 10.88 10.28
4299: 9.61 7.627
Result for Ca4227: 1.6 angstroms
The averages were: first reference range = 11.8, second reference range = 12.5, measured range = 10.6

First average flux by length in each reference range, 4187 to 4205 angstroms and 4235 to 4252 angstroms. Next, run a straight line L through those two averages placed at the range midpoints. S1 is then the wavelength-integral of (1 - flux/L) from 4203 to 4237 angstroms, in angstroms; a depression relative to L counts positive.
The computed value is 1.35 angstroms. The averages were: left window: 10.9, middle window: 11.1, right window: 12.2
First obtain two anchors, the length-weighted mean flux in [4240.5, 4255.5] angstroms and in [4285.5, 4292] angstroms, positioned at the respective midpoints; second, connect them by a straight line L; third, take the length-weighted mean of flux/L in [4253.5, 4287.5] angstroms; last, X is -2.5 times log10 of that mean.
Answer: 0.03 mag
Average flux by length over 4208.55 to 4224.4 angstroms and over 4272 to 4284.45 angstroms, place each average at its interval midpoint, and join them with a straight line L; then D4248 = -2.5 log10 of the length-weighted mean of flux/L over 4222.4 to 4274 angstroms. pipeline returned 0.03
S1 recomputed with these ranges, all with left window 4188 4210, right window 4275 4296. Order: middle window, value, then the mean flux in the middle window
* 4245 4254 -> -0.9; 12.2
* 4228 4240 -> 0.1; 10.9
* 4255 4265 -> 0.6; 10.5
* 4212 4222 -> -0.8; 11.7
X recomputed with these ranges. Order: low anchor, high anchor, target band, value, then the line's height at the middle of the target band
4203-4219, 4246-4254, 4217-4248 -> 0.021 mag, 11.8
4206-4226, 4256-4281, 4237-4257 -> -0.064 mag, 11.4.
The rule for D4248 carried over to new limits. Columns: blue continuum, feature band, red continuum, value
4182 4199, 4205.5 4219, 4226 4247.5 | -0.004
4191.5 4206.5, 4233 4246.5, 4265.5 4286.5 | -0.047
